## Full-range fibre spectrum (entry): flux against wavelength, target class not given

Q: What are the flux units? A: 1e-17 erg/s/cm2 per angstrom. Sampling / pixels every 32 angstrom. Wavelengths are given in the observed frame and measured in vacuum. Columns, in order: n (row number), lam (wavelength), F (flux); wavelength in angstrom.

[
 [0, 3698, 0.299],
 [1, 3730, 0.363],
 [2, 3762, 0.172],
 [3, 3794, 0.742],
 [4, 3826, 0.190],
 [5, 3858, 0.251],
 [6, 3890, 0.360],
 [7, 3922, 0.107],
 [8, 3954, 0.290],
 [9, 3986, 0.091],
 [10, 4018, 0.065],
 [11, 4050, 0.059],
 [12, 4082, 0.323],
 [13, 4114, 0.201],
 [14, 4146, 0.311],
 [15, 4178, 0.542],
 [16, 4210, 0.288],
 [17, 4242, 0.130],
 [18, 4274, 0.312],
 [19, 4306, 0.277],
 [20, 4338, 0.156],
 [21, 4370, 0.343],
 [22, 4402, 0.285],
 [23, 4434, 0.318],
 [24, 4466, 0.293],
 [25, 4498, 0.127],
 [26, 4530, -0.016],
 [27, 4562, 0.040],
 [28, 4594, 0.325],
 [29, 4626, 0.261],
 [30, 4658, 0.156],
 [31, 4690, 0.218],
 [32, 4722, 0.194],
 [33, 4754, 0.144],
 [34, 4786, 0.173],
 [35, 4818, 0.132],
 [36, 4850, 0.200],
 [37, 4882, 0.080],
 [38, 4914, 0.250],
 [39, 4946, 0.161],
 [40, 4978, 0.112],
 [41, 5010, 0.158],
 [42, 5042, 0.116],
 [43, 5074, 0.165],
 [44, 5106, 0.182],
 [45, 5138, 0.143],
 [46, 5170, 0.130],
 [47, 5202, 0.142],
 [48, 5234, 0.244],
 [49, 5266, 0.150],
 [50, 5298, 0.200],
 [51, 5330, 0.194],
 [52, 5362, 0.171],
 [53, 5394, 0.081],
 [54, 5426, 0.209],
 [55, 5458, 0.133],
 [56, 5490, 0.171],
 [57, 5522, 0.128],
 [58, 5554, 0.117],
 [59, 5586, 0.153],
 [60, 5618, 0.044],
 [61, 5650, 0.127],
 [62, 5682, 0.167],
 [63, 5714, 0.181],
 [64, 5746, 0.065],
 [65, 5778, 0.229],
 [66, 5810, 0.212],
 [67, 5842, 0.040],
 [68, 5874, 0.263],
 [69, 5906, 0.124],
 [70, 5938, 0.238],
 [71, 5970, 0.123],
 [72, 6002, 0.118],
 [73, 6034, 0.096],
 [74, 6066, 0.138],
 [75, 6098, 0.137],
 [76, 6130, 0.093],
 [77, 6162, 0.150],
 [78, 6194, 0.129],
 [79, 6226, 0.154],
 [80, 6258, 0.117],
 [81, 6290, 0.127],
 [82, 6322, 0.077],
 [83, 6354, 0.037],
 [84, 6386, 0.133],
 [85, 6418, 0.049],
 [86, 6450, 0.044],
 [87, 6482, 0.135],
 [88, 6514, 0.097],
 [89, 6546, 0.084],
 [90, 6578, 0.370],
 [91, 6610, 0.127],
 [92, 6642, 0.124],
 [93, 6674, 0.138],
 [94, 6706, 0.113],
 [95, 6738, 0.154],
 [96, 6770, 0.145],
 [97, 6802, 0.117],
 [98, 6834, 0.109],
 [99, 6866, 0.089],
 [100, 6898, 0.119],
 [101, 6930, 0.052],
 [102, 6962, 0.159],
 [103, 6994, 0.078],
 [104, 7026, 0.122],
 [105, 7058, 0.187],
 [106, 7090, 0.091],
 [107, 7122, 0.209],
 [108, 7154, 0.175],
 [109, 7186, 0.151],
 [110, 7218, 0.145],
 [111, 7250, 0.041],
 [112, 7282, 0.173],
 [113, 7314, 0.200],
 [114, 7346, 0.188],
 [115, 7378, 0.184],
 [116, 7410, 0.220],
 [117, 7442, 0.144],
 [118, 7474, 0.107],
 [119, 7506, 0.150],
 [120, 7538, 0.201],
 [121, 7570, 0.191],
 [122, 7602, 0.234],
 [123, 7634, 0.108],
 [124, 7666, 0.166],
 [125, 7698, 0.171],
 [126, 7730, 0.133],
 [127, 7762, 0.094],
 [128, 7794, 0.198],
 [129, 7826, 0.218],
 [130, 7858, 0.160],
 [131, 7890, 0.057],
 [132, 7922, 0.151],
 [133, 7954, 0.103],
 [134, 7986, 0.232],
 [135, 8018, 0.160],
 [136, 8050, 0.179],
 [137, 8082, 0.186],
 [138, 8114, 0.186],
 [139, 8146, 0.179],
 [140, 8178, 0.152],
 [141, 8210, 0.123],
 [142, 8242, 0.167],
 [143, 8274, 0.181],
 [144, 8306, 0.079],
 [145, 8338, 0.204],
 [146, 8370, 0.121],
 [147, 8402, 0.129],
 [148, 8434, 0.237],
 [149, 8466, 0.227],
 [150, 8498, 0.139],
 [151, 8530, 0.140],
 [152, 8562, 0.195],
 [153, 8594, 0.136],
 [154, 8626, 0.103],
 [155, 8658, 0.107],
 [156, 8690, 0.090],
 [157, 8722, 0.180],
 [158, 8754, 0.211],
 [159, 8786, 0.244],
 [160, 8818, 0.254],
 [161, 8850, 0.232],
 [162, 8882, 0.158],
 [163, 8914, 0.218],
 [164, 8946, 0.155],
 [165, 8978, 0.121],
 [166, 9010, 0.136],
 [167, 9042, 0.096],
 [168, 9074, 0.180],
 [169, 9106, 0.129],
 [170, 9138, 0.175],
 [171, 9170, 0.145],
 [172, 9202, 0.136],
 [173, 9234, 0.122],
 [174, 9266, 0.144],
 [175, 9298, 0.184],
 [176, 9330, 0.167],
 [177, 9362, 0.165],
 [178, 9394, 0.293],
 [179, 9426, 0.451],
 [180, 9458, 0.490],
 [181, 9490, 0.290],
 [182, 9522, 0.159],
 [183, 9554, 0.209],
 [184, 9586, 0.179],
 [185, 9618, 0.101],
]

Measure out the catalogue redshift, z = 0.762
